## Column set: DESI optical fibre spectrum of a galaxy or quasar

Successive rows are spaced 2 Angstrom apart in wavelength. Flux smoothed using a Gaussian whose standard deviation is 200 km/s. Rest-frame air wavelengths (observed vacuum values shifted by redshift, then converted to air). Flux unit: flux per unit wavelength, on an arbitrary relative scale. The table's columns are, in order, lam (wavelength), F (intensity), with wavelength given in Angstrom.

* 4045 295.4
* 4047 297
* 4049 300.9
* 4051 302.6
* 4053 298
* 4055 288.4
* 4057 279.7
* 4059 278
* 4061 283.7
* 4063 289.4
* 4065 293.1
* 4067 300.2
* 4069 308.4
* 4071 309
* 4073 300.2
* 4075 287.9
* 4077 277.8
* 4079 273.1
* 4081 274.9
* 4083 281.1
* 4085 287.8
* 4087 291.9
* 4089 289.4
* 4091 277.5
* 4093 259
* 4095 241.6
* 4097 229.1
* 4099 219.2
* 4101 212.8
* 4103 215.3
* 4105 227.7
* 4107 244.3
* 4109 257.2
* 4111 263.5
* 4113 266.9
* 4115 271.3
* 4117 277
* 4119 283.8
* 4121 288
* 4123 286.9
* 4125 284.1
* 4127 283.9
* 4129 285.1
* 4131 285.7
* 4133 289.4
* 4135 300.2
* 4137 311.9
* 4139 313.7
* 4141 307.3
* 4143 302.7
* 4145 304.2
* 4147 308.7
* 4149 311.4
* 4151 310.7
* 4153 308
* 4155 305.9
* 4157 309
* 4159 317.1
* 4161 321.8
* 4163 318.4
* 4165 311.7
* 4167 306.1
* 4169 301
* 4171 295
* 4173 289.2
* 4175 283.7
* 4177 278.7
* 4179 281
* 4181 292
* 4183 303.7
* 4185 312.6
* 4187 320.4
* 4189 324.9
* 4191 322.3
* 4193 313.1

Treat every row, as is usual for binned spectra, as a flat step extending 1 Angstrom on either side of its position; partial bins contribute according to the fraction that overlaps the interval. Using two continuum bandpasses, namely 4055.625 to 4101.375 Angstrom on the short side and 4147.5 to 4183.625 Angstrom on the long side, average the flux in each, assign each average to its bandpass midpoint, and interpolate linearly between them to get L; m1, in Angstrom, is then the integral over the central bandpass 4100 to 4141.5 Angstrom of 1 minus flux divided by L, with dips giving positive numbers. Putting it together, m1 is 2.3 Angstrom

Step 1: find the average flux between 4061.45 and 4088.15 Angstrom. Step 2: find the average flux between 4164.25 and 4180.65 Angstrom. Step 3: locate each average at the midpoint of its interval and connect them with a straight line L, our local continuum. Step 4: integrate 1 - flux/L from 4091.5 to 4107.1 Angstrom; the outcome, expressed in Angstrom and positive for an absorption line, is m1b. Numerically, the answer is 3.2 Angstrom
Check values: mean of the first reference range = 290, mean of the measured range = 232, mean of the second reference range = 293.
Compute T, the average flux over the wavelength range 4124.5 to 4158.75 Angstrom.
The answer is 302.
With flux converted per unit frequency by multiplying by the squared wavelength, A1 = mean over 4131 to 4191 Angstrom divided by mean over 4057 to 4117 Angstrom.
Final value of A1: 1.17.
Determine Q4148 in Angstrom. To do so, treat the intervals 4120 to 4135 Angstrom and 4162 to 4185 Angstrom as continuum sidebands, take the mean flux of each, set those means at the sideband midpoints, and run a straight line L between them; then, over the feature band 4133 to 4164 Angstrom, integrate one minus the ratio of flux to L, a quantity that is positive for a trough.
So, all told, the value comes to -1.88 Angstrom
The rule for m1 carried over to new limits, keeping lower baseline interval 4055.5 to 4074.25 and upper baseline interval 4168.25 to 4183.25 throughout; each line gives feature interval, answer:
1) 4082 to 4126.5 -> 4.6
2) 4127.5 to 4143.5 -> -0.4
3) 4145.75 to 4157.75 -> -0.8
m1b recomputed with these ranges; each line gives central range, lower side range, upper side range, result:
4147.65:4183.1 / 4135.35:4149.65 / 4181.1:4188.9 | 0.84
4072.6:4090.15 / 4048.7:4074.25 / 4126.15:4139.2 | 0.61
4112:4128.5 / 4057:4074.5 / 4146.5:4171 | 1.26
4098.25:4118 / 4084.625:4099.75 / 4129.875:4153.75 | 2.14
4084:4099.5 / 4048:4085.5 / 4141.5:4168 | 1.71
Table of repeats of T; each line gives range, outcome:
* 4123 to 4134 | 286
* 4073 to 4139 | 271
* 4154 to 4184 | 301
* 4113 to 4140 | 288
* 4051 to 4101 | 279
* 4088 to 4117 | 249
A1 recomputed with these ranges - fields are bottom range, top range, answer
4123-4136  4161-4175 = 1.07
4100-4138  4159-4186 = 1.14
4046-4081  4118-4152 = 1.06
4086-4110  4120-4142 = 1.21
